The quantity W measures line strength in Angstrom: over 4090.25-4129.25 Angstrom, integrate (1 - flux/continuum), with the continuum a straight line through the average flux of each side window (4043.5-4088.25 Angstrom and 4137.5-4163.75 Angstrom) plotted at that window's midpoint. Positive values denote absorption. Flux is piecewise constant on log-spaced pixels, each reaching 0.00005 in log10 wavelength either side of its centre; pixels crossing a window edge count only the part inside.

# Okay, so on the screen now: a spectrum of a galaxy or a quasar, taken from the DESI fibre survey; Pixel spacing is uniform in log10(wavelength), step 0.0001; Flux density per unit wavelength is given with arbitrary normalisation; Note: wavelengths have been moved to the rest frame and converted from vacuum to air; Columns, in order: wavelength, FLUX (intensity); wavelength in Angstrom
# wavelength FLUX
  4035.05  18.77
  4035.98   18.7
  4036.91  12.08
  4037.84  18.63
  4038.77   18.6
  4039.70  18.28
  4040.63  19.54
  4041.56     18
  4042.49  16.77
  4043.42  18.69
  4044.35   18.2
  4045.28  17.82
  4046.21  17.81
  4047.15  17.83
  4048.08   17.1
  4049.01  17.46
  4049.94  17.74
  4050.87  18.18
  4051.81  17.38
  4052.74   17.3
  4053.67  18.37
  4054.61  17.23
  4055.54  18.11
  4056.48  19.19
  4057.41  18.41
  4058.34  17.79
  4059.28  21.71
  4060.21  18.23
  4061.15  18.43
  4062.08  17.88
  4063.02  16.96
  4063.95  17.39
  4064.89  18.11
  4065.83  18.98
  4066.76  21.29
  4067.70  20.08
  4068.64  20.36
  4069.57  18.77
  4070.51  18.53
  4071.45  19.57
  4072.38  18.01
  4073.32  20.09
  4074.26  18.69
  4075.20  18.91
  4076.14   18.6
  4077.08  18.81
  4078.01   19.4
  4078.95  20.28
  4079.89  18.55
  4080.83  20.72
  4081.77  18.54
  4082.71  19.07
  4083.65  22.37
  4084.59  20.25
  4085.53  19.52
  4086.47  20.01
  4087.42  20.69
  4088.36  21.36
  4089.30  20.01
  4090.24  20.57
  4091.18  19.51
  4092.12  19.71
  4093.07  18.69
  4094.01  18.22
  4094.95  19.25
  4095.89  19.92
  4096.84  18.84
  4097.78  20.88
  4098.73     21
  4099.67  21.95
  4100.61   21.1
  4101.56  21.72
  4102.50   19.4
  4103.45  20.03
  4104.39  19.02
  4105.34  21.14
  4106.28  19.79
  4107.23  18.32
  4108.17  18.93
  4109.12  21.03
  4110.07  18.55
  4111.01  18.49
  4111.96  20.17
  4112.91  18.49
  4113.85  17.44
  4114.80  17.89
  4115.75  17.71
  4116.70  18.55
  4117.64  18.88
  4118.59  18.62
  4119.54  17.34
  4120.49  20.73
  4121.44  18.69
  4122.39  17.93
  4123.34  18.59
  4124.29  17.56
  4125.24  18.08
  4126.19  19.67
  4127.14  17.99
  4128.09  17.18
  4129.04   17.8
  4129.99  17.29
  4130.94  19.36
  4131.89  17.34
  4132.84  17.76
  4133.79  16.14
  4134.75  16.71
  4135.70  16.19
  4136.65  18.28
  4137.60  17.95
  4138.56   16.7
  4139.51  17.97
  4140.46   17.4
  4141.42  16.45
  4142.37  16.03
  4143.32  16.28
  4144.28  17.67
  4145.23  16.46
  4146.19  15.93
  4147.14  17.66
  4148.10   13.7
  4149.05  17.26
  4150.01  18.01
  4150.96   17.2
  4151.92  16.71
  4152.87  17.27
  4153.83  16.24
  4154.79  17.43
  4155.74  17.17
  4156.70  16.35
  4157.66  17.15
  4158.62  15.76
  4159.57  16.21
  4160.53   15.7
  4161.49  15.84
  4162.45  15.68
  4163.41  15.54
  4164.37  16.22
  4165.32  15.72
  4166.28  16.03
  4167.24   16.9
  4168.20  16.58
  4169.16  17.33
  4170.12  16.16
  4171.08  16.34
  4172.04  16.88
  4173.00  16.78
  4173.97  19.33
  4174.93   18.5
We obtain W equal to -3.2 Angstrom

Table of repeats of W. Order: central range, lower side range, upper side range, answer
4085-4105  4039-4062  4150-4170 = -3.0 Angstrom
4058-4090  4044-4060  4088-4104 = -0.4 Angstrom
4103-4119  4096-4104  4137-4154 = 0.5 Angstrom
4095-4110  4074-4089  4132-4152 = -1.1 Angstrom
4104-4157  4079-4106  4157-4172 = 0.7 Angstrom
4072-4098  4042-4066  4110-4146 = -2.4 Angstrom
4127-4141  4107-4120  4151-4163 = 0.1 Angstrom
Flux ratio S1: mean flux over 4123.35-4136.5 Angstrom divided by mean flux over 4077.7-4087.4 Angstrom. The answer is 0.89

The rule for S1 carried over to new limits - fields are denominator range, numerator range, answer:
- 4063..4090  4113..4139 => 0.92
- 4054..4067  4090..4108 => 1.08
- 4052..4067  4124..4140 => 0.96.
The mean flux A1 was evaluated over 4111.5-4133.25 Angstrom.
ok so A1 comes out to 18.3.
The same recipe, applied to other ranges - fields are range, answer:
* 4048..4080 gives 18.6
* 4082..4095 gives 19.9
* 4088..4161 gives 18.2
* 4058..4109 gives 19.6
